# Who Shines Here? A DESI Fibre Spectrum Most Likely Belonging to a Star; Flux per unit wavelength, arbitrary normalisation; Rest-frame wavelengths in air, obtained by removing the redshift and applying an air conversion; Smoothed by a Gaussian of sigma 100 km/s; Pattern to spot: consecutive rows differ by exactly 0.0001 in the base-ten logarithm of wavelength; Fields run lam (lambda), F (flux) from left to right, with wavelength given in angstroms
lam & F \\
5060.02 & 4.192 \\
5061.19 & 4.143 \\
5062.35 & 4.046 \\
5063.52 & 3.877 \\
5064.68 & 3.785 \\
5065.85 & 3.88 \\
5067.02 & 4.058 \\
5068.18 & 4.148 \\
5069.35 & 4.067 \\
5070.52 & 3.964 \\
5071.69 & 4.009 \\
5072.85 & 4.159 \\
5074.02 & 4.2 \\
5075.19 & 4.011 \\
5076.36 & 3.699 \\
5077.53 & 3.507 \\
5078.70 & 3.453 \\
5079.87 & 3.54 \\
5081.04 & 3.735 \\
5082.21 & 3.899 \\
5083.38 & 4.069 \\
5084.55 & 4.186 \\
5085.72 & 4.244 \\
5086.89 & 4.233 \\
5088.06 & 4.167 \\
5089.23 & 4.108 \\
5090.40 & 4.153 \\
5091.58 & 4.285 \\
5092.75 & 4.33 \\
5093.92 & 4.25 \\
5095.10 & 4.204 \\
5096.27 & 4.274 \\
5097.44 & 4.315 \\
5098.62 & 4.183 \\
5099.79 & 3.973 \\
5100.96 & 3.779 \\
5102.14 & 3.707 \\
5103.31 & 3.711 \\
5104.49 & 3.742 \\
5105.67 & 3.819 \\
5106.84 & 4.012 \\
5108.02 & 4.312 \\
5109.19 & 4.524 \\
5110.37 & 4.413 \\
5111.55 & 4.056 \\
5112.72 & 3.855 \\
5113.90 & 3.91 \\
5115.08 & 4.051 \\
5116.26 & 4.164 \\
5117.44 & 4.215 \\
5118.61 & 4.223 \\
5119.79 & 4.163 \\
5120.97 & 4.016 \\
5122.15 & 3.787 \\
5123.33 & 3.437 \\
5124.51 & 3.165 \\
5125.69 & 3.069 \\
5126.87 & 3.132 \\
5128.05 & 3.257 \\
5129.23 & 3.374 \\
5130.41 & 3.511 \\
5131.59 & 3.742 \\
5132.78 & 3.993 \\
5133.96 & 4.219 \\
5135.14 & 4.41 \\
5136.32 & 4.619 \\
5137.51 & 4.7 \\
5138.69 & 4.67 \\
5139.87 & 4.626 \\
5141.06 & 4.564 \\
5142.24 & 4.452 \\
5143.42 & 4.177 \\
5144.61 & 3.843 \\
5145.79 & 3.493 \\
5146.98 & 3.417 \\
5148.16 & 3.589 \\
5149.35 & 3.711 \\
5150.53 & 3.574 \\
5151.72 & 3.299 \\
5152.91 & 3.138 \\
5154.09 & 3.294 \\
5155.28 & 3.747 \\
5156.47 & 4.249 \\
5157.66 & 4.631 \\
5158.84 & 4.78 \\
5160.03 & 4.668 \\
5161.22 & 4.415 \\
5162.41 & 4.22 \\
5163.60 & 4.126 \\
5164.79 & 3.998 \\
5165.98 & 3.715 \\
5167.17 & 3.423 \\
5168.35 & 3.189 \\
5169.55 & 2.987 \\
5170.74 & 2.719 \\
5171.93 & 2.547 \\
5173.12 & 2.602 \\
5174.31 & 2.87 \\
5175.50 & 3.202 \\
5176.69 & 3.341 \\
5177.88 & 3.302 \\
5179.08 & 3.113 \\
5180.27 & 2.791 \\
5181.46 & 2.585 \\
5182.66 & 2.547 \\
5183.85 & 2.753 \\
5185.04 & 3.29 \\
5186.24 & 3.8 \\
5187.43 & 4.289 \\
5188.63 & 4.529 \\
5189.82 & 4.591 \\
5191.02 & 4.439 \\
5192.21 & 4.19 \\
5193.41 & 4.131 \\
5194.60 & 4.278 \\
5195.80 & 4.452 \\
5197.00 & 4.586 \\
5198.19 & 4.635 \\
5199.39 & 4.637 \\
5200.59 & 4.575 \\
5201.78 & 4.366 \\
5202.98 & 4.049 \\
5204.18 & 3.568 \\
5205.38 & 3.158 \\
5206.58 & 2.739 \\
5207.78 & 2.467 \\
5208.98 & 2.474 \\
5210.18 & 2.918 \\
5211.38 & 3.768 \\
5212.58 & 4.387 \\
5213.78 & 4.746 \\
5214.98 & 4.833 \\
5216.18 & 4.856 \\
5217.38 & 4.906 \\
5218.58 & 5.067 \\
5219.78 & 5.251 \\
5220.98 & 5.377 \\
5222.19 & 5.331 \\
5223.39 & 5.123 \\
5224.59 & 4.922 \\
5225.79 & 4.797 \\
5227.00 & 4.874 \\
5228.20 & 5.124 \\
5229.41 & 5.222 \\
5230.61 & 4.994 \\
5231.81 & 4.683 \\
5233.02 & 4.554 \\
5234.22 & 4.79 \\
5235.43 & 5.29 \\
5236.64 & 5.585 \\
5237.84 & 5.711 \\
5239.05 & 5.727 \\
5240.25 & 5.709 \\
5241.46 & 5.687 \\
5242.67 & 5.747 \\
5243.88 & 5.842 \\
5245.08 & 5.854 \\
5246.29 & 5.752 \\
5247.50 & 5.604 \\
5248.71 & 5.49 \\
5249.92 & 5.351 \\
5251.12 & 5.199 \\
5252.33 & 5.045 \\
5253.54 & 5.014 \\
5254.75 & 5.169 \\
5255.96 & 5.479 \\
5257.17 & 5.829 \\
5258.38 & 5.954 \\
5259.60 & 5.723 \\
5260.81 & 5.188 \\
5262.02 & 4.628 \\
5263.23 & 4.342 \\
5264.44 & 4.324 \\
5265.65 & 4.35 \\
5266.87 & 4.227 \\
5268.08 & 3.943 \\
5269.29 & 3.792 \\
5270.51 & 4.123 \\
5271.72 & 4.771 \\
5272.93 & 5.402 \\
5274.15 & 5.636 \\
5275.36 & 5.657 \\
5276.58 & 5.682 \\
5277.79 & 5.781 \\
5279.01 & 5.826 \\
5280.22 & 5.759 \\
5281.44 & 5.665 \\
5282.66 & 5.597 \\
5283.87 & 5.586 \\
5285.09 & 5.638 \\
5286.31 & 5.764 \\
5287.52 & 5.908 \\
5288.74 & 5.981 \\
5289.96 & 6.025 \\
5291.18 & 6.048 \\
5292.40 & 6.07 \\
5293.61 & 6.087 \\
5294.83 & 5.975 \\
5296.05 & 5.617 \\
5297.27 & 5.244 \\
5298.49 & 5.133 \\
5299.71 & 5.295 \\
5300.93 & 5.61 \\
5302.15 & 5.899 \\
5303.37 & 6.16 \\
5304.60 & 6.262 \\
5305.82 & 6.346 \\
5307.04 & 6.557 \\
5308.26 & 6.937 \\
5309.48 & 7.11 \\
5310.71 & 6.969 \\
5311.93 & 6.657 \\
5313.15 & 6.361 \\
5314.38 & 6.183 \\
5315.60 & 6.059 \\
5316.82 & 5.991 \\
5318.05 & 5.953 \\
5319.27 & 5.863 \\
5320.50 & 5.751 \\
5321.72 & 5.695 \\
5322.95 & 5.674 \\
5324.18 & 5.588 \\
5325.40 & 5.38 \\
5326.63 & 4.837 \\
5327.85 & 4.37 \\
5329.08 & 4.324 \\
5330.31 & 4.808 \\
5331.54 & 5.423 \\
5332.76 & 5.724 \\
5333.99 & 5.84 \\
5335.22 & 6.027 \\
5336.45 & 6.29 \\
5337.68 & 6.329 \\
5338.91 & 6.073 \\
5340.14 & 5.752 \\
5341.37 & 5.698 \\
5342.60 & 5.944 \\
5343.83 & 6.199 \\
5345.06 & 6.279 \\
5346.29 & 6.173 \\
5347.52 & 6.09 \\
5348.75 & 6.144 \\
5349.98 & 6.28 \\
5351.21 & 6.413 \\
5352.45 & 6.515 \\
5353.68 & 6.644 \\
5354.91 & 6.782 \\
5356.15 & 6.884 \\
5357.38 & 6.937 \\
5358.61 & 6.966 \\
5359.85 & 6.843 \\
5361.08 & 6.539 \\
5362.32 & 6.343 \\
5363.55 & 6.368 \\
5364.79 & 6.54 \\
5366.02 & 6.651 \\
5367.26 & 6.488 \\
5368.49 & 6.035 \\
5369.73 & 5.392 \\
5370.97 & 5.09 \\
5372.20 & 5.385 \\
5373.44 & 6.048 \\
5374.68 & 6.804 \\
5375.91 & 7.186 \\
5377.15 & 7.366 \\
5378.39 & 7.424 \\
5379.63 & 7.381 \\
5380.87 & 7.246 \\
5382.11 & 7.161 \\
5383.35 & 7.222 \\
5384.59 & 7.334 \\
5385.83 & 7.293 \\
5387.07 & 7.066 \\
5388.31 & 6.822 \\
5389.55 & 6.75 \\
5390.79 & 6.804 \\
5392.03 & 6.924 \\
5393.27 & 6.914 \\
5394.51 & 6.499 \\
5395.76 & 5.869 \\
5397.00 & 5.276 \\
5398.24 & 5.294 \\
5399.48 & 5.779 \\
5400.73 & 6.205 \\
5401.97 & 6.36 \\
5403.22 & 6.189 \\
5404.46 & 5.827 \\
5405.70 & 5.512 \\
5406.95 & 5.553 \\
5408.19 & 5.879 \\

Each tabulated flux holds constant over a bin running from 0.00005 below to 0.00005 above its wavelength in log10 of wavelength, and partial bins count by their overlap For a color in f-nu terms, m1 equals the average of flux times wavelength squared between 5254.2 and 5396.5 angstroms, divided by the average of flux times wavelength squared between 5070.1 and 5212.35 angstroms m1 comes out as 1.68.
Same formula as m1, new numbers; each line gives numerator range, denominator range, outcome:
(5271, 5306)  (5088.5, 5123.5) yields 1.51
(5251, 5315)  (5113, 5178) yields 1.56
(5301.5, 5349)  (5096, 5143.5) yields 1.60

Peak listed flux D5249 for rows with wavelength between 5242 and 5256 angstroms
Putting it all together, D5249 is 5.854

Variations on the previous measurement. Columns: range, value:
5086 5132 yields 4.524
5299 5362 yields 7.11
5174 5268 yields 5.954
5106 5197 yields 4.78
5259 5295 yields 6.087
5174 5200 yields 4.637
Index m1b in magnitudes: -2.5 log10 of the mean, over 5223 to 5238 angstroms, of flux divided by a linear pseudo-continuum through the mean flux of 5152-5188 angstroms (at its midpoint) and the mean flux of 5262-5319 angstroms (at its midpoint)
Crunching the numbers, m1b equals -0.11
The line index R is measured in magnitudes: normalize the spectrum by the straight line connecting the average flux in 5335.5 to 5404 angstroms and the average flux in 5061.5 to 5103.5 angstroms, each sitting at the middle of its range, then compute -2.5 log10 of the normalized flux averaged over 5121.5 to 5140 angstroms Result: 0.15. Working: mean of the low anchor 4.01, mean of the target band 3.84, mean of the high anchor 6.46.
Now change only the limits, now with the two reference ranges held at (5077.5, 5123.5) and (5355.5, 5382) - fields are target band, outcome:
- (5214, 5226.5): 0.03 mag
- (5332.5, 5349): 0.05 mag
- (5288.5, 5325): -0.01 mag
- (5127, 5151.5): 0.11 mag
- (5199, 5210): 0.39 mag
